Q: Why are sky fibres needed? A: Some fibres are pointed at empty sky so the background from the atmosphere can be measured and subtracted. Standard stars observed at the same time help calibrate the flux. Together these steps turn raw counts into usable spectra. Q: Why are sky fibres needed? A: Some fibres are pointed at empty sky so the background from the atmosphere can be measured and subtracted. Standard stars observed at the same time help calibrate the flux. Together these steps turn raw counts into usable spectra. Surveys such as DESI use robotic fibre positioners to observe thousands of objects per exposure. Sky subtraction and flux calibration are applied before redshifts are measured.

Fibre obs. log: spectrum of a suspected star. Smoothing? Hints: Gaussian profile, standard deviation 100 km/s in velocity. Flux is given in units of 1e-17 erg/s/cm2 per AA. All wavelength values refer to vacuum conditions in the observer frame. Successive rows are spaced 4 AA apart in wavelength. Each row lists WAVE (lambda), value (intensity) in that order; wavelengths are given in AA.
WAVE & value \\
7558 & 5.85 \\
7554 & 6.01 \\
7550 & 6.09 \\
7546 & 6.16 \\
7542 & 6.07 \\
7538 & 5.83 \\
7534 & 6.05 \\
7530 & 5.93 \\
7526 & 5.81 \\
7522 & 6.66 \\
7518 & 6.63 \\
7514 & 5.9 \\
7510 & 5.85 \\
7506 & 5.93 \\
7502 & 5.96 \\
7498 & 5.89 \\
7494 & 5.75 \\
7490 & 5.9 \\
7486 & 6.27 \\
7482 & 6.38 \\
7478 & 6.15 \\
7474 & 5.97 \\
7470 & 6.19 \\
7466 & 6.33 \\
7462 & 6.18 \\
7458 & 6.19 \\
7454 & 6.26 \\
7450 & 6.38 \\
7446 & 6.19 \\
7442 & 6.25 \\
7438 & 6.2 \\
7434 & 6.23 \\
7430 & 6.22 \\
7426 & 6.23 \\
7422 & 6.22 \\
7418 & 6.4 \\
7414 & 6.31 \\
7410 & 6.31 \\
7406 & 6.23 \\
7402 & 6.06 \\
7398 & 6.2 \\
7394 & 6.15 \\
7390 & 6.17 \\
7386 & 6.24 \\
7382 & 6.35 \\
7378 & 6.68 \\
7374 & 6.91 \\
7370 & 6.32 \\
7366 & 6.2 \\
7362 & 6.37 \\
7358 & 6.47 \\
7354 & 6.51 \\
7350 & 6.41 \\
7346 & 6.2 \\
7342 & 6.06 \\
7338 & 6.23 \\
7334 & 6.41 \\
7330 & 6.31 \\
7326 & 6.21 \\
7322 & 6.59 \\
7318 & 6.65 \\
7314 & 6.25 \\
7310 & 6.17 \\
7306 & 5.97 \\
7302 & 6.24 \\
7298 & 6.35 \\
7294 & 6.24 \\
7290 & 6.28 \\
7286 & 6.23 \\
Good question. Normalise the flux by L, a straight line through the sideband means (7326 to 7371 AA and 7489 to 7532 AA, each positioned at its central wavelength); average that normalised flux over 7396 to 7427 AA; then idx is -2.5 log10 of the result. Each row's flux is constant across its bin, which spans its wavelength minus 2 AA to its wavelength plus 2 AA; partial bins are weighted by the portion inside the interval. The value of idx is -0.008 mag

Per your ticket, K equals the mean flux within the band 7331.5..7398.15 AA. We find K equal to 6.35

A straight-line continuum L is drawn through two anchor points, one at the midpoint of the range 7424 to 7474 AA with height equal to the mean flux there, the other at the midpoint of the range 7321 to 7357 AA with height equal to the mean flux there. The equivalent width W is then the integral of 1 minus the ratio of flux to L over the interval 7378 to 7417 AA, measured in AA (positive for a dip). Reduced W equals 0.12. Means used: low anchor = 6.32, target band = 6.25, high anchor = 6.23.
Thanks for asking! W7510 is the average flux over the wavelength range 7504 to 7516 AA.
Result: 5.89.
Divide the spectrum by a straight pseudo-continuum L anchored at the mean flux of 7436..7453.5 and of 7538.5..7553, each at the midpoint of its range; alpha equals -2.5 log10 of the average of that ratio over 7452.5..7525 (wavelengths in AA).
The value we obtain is 0.01 mag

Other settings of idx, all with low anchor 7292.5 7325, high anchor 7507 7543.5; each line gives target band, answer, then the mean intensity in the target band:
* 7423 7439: -0.008 mag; 6.22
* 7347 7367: -0.024 mag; 6.39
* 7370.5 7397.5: -0.030 mag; 6.4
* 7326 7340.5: -0.002 mag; 6.29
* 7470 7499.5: 0.011 mag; 6.06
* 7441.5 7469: -0.018 mag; 6.25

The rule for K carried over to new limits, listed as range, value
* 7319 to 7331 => 6.4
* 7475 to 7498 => 6.07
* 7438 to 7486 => 6.23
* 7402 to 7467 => 6.25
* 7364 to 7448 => 6.29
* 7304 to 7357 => 6.31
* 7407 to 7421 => 6.32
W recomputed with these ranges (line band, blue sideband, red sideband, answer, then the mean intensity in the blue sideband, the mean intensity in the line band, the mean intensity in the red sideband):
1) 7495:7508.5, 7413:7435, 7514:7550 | 0.56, 6.27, 5.91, 6.13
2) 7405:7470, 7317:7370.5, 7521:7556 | -0.54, 6.35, 6.26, 6.05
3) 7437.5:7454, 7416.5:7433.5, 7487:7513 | -0.27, 6.26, 6.26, 5.9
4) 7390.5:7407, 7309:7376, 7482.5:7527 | 0.29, 6.37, 6.16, 6.07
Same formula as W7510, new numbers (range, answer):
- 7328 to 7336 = 6.36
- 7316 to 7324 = 6.62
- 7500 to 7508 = 5.95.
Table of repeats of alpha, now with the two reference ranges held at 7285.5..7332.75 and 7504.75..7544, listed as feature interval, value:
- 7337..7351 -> 0.01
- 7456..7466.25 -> -0.01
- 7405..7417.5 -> -0.02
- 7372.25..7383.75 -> -0.07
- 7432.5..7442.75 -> -0.01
